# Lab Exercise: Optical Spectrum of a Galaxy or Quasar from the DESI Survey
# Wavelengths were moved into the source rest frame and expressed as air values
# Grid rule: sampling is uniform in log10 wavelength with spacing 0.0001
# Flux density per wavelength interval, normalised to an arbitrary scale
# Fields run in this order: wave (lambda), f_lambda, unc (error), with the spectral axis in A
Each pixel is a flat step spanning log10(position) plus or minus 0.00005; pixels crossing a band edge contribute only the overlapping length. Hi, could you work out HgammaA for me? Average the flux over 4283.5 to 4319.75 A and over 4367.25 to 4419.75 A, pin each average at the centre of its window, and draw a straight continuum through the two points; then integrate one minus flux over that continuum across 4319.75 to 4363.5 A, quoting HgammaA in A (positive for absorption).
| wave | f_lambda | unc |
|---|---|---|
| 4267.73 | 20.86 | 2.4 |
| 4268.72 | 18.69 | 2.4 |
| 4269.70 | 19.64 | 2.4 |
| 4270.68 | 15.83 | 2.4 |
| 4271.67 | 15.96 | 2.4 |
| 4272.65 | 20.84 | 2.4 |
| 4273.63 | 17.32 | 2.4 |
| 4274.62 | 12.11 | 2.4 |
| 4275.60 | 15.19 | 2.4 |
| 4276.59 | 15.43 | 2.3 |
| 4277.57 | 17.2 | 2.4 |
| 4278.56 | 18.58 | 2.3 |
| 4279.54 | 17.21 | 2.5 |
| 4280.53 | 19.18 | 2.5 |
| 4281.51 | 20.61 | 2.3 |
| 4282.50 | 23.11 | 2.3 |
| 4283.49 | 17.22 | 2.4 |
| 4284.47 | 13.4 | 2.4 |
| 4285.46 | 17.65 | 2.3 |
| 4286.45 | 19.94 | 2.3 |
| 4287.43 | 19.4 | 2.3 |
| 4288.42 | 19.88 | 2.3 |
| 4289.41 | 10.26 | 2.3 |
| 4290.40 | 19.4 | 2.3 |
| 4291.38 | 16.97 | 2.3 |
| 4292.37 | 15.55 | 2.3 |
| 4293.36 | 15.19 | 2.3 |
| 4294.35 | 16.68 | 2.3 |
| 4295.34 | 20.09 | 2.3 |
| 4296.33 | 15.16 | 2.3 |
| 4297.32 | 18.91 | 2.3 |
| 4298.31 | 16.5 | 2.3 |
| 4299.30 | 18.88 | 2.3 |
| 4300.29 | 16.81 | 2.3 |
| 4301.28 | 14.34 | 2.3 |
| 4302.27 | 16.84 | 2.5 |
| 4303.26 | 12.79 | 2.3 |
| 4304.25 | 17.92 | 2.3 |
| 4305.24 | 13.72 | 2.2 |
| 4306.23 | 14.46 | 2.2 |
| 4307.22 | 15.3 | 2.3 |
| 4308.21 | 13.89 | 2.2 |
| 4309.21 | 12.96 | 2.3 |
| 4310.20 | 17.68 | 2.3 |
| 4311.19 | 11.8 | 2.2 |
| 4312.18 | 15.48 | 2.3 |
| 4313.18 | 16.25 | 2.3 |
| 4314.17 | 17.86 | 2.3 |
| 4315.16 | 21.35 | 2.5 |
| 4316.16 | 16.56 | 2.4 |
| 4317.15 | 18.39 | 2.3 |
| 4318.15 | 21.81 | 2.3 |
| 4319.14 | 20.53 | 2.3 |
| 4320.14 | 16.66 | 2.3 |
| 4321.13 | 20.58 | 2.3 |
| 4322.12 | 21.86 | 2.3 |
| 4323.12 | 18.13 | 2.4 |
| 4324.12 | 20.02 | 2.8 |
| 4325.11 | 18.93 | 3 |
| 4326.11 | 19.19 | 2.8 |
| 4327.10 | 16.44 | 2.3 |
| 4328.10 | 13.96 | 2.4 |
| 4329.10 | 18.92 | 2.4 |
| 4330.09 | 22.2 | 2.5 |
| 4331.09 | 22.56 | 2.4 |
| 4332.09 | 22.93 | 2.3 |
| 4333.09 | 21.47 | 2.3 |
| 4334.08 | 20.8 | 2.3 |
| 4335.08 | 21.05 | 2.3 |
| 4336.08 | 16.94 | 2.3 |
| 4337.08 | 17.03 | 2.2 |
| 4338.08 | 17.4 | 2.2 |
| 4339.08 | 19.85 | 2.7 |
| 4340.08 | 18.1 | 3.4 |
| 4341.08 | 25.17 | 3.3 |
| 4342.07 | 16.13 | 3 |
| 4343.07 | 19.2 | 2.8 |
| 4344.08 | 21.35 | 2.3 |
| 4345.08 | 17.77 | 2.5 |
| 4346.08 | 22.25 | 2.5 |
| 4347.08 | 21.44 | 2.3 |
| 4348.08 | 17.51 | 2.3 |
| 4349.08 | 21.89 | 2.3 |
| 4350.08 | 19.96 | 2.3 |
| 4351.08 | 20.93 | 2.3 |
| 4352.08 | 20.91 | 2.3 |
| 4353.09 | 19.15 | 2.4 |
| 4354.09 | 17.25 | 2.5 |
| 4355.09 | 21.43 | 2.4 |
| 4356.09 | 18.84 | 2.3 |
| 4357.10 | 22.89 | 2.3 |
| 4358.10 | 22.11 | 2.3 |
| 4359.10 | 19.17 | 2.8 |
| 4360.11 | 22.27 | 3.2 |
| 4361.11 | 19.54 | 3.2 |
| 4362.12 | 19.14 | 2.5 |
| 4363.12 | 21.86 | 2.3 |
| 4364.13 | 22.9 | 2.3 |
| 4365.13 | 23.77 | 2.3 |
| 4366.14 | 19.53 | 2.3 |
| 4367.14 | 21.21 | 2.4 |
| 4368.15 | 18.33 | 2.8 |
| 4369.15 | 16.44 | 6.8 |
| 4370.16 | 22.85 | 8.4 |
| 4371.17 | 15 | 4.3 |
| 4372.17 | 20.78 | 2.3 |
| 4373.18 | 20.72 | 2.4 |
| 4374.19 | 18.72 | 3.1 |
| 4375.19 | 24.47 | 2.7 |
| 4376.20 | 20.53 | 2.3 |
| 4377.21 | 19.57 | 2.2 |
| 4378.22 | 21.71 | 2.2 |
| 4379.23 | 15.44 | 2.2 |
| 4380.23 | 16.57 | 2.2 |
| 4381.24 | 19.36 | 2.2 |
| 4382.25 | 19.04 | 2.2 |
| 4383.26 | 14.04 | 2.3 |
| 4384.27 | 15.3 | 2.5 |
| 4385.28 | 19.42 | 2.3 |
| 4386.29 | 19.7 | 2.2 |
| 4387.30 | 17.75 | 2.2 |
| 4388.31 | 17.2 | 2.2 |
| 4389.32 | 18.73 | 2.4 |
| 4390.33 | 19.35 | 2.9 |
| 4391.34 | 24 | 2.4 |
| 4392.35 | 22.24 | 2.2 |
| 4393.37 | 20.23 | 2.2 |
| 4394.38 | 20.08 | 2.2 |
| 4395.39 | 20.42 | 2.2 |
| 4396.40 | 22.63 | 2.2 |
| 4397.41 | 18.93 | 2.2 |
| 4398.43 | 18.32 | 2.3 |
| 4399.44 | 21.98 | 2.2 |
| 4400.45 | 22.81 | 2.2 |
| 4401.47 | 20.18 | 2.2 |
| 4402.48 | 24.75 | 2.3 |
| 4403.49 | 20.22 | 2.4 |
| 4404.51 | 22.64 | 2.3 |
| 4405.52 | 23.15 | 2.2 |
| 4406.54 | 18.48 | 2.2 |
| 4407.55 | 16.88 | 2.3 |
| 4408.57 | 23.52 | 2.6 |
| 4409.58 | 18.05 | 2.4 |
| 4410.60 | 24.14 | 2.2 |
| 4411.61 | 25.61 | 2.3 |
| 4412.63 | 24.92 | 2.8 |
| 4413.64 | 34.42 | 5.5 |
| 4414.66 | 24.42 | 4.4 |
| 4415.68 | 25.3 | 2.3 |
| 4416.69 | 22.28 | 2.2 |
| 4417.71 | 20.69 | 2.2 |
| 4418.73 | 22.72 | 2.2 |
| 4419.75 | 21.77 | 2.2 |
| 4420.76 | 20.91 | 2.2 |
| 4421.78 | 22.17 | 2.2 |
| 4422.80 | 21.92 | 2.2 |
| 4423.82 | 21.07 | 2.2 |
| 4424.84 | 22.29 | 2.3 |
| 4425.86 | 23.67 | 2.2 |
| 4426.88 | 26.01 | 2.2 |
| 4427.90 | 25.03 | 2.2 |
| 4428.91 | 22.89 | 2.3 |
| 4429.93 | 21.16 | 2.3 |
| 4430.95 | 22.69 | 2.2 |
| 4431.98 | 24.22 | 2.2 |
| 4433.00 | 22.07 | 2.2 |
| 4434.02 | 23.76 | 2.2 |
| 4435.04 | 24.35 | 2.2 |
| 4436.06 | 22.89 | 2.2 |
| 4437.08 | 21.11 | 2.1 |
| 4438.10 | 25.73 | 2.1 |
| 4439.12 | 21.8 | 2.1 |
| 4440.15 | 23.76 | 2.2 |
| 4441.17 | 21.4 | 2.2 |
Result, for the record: -3.4 A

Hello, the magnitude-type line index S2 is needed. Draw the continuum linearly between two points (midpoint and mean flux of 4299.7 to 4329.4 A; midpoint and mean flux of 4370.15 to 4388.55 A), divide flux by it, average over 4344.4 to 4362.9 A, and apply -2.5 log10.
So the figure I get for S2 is -0.125 mag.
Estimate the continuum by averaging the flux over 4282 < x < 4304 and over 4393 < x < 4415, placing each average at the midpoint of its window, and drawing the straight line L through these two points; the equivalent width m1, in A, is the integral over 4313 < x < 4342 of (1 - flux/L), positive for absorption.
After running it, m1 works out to -1.2 A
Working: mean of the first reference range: 17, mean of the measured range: 19.4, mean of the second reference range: 22.1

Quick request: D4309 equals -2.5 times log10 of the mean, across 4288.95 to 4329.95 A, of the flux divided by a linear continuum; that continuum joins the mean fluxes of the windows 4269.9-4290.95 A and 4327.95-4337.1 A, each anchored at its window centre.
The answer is 0.12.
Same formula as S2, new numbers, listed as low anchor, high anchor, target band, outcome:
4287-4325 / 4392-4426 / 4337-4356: -0.04 mag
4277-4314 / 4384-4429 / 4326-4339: -0.05 mag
